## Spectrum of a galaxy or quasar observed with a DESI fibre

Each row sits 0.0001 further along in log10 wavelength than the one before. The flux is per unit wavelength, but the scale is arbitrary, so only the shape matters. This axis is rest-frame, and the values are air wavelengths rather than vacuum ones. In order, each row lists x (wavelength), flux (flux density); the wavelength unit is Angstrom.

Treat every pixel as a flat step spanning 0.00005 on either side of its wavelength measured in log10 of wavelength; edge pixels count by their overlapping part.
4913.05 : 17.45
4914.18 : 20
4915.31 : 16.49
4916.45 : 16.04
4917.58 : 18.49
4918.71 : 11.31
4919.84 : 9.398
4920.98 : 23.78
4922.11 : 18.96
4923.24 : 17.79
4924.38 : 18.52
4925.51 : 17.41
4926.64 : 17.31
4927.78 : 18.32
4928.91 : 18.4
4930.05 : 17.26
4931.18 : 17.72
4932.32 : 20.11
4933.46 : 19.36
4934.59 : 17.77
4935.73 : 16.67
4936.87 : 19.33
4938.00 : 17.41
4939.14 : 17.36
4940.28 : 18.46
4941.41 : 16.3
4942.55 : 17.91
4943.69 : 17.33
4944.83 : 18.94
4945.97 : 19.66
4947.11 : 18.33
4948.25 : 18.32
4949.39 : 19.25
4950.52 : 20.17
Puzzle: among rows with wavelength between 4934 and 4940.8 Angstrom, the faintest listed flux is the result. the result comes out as 16.67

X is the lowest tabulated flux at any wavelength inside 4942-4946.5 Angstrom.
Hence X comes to 17.33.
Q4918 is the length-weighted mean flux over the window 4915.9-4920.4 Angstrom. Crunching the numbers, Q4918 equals 13.8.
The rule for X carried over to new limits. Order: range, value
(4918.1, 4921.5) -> 9.398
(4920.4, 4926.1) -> 17.41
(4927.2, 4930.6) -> 17.26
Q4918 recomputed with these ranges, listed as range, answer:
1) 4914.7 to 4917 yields 16.3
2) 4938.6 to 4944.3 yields 17.5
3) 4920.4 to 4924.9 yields 19.7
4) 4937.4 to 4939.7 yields 17.4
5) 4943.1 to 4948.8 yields 18.5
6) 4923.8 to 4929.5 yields 18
